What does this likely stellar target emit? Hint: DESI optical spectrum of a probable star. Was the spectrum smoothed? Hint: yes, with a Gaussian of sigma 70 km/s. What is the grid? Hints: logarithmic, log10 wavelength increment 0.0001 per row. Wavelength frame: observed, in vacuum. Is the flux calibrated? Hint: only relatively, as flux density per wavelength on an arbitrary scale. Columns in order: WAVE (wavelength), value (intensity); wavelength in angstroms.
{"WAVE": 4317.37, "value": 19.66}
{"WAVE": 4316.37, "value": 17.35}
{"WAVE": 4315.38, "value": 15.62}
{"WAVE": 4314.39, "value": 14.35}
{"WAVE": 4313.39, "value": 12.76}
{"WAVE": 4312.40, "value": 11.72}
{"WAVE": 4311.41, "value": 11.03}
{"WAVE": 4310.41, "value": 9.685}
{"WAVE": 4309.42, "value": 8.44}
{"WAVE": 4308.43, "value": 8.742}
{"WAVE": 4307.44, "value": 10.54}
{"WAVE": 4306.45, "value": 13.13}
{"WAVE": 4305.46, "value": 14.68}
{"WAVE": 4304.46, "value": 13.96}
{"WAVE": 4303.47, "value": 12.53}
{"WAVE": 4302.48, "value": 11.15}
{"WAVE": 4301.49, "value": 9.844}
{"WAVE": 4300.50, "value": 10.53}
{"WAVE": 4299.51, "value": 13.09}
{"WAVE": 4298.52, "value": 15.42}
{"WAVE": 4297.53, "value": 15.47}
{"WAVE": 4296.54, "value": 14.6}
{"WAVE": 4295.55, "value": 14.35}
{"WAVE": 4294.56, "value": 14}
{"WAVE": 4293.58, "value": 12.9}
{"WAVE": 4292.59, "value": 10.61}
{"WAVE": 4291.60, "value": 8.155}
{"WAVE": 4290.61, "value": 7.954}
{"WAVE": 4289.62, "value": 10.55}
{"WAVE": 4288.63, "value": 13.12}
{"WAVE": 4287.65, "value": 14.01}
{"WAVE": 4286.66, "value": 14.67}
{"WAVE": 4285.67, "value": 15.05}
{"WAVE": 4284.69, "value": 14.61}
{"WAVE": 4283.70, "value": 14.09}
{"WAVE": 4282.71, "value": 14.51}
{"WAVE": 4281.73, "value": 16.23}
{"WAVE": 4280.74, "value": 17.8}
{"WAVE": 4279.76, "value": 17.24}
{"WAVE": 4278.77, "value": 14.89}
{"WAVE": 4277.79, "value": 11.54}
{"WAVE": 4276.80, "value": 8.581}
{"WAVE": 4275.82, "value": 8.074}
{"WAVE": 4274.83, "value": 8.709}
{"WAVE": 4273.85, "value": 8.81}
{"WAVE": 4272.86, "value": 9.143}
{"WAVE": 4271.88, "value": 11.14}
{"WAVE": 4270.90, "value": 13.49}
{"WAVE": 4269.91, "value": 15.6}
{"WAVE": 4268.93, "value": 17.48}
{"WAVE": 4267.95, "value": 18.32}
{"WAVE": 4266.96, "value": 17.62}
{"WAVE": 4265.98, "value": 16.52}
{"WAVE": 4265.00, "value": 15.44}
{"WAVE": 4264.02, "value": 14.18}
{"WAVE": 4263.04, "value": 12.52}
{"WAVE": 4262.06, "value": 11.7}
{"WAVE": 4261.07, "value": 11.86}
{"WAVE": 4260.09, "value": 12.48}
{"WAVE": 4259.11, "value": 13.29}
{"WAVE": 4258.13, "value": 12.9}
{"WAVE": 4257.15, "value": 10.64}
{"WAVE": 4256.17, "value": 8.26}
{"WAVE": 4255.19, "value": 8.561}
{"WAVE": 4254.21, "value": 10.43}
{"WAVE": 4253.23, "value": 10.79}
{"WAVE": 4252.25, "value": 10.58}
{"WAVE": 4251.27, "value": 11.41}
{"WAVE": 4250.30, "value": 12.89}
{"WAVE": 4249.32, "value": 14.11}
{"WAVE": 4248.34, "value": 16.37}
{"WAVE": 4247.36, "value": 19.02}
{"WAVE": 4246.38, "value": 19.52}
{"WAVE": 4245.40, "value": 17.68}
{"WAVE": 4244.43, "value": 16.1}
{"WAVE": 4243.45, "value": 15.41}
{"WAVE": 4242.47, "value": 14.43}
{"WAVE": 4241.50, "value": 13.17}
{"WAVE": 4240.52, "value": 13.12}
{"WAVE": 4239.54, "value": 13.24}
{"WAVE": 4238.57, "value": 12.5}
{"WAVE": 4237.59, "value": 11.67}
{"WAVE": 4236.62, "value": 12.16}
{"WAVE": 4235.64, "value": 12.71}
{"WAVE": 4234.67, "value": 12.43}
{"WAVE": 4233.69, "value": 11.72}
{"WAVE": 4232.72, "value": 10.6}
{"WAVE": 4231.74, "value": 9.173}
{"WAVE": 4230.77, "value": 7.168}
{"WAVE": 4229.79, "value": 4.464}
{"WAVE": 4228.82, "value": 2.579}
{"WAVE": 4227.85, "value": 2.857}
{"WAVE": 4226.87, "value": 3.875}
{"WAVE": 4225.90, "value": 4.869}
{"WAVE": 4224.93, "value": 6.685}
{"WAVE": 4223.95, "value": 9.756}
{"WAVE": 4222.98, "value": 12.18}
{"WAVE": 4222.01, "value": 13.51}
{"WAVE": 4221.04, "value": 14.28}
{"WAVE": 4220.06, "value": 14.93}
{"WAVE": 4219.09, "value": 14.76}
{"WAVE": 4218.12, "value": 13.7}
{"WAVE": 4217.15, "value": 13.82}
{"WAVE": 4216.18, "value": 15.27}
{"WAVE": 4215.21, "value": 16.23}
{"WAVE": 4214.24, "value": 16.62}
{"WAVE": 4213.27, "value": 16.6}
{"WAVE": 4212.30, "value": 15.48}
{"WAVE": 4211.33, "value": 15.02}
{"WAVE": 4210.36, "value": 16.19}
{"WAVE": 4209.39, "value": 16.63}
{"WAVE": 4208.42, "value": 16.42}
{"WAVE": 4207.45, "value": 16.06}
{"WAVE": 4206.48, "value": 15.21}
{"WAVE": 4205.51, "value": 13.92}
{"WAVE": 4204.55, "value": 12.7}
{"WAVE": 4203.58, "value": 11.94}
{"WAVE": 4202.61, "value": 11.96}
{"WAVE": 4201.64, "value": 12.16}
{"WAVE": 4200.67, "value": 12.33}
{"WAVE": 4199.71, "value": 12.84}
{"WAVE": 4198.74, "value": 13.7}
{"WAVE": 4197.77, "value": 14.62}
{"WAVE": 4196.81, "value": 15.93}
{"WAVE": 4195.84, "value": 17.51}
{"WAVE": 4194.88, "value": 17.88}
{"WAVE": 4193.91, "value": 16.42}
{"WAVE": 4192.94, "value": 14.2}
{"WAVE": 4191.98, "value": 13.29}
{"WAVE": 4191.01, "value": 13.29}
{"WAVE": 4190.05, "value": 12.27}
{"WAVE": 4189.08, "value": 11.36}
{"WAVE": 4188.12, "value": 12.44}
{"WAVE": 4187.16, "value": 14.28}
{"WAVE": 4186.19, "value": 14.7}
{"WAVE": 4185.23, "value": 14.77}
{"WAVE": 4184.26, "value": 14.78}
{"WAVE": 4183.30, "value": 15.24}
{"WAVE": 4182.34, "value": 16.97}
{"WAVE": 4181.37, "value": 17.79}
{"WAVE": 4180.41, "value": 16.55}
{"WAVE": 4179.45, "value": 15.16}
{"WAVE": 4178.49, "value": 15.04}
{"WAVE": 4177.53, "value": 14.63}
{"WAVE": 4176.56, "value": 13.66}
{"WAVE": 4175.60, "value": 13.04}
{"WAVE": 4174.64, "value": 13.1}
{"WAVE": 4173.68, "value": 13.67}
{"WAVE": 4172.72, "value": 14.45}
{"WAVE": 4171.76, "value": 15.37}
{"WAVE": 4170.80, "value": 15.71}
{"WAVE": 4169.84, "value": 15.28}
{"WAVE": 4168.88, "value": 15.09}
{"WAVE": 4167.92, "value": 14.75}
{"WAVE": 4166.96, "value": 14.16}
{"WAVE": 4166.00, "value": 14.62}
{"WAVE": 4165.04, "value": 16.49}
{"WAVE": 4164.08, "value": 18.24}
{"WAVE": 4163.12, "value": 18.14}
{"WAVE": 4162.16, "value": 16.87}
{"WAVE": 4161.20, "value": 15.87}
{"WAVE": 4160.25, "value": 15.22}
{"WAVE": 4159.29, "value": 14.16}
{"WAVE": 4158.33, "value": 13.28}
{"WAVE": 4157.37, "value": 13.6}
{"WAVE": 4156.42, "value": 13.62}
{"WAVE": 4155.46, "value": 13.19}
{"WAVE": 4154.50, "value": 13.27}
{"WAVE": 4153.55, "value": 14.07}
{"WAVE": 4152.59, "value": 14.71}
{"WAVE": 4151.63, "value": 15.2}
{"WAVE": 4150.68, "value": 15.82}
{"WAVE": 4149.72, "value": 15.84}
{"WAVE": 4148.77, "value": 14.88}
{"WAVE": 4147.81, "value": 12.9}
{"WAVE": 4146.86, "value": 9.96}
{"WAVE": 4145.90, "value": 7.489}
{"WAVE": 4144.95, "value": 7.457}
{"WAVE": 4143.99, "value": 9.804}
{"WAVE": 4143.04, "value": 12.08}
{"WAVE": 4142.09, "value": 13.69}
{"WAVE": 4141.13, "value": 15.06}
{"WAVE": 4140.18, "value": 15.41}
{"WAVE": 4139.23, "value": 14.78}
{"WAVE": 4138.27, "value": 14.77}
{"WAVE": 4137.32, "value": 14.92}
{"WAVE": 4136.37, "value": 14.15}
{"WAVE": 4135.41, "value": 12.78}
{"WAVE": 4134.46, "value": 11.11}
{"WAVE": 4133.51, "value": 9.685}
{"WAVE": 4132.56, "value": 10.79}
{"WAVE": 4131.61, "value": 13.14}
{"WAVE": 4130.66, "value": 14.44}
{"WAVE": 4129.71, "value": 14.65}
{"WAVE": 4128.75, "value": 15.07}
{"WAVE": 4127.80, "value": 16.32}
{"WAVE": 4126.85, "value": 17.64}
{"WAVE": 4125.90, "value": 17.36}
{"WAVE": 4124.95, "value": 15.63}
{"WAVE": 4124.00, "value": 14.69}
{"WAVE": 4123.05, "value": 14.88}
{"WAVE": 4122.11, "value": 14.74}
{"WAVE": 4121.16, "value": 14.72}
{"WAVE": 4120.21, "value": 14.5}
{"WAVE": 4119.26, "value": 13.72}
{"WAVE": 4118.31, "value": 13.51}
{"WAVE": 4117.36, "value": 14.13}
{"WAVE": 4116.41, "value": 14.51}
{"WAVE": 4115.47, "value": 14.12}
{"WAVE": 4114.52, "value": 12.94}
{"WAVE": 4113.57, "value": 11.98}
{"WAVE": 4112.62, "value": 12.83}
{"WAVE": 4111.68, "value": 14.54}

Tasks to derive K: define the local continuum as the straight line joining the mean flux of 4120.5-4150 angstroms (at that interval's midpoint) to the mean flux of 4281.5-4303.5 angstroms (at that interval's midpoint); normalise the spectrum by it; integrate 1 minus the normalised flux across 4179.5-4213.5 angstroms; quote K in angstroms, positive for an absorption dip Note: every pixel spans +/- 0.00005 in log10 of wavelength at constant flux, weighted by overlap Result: -3.5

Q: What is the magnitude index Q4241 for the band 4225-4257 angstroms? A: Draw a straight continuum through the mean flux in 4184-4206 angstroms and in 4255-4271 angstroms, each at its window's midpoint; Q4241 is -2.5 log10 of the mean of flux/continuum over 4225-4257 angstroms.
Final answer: 0.21 mag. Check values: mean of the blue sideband 13.9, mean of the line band 11.3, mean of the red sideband 13.7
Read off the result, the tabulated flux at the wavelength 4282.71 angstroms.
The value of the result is 14.51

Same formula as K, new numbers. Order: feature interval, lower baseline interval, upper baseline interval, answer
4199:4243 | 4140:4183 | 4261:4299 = 5.2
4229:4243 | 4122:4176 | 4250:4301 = 2.2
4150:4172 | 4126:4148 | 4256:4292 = -3.4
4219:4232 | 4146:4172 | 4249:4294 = 4.9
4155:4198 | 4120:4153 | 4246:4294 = -4.4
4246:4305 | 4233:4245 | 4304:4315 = -2.8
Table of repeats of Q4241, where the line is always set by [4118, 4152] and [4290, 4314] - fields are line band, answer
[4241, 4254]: -0.17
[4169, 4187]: -0.13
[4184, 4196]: -0.10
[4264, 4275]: -0.15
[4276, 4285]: -0.17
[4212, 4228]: 0.05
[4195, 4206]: -0.06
